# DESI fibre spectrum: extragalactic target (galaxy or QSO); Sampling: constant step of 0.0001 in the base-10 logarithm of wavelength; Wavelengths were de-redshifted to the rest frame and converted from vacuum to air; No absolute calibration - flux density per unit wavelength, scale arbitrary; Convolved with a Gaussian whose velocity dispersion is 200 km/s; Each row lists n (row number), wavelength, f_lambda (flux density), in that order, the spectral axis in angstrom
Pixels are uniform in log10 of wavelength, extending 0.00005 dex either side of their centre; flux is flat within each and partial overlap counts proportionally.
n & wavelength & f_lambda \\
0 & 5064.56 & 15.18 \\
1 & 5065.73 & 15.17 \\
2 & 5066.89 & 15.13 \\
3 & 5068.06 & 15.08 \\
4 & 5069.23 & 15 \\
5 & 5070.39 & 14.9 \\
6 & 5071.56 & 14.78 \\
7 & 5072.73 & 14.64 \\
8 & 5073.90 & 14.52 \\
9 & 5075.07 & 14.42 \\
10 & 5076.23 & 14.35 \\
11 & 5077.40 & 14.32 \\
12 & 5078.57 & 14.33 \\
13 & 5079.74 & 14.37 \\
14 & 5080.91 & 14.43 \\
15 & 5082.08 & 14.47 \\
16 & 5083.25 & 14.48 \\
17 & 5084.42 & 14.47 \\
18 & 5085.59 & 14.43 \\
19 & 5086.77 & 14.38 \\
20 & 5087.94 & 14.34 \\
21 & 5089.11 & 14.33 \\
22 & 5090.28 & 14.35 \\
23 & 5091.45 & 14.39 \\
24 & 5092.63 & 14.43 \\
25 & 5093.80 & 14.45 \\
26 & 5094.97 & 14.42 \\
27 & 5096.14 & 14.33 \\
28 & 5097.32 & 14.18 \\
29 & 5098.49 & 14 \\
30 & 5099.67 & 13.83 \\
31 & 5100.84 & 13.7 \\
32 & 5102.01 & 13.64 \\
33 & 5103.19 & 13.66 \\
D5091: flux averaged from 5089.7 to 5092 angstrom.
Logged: 14.4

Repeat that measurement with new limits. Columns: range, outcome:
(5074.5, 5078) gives 14.4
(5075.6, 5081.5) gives 14.4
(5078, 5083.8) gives 14.4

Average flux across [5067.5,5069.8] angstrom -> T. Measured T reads 15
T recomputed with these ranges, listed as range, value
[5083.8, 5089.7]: 14.4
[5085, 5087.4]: 14.4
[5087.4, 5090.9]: 14.4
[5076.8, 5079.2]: 14.3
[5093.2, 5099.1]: 14.3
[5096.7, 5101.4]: 13.9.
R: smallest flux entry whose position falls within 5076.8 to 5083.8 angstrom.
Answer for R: 14.32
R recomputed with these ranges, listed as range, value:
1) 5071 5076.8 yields 14.35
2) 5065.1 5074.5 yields 14.52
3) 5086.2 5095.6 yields 14.33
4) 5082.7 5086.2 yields 14.43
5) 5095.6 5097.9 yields 14.18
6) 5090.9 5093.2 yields 14.39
